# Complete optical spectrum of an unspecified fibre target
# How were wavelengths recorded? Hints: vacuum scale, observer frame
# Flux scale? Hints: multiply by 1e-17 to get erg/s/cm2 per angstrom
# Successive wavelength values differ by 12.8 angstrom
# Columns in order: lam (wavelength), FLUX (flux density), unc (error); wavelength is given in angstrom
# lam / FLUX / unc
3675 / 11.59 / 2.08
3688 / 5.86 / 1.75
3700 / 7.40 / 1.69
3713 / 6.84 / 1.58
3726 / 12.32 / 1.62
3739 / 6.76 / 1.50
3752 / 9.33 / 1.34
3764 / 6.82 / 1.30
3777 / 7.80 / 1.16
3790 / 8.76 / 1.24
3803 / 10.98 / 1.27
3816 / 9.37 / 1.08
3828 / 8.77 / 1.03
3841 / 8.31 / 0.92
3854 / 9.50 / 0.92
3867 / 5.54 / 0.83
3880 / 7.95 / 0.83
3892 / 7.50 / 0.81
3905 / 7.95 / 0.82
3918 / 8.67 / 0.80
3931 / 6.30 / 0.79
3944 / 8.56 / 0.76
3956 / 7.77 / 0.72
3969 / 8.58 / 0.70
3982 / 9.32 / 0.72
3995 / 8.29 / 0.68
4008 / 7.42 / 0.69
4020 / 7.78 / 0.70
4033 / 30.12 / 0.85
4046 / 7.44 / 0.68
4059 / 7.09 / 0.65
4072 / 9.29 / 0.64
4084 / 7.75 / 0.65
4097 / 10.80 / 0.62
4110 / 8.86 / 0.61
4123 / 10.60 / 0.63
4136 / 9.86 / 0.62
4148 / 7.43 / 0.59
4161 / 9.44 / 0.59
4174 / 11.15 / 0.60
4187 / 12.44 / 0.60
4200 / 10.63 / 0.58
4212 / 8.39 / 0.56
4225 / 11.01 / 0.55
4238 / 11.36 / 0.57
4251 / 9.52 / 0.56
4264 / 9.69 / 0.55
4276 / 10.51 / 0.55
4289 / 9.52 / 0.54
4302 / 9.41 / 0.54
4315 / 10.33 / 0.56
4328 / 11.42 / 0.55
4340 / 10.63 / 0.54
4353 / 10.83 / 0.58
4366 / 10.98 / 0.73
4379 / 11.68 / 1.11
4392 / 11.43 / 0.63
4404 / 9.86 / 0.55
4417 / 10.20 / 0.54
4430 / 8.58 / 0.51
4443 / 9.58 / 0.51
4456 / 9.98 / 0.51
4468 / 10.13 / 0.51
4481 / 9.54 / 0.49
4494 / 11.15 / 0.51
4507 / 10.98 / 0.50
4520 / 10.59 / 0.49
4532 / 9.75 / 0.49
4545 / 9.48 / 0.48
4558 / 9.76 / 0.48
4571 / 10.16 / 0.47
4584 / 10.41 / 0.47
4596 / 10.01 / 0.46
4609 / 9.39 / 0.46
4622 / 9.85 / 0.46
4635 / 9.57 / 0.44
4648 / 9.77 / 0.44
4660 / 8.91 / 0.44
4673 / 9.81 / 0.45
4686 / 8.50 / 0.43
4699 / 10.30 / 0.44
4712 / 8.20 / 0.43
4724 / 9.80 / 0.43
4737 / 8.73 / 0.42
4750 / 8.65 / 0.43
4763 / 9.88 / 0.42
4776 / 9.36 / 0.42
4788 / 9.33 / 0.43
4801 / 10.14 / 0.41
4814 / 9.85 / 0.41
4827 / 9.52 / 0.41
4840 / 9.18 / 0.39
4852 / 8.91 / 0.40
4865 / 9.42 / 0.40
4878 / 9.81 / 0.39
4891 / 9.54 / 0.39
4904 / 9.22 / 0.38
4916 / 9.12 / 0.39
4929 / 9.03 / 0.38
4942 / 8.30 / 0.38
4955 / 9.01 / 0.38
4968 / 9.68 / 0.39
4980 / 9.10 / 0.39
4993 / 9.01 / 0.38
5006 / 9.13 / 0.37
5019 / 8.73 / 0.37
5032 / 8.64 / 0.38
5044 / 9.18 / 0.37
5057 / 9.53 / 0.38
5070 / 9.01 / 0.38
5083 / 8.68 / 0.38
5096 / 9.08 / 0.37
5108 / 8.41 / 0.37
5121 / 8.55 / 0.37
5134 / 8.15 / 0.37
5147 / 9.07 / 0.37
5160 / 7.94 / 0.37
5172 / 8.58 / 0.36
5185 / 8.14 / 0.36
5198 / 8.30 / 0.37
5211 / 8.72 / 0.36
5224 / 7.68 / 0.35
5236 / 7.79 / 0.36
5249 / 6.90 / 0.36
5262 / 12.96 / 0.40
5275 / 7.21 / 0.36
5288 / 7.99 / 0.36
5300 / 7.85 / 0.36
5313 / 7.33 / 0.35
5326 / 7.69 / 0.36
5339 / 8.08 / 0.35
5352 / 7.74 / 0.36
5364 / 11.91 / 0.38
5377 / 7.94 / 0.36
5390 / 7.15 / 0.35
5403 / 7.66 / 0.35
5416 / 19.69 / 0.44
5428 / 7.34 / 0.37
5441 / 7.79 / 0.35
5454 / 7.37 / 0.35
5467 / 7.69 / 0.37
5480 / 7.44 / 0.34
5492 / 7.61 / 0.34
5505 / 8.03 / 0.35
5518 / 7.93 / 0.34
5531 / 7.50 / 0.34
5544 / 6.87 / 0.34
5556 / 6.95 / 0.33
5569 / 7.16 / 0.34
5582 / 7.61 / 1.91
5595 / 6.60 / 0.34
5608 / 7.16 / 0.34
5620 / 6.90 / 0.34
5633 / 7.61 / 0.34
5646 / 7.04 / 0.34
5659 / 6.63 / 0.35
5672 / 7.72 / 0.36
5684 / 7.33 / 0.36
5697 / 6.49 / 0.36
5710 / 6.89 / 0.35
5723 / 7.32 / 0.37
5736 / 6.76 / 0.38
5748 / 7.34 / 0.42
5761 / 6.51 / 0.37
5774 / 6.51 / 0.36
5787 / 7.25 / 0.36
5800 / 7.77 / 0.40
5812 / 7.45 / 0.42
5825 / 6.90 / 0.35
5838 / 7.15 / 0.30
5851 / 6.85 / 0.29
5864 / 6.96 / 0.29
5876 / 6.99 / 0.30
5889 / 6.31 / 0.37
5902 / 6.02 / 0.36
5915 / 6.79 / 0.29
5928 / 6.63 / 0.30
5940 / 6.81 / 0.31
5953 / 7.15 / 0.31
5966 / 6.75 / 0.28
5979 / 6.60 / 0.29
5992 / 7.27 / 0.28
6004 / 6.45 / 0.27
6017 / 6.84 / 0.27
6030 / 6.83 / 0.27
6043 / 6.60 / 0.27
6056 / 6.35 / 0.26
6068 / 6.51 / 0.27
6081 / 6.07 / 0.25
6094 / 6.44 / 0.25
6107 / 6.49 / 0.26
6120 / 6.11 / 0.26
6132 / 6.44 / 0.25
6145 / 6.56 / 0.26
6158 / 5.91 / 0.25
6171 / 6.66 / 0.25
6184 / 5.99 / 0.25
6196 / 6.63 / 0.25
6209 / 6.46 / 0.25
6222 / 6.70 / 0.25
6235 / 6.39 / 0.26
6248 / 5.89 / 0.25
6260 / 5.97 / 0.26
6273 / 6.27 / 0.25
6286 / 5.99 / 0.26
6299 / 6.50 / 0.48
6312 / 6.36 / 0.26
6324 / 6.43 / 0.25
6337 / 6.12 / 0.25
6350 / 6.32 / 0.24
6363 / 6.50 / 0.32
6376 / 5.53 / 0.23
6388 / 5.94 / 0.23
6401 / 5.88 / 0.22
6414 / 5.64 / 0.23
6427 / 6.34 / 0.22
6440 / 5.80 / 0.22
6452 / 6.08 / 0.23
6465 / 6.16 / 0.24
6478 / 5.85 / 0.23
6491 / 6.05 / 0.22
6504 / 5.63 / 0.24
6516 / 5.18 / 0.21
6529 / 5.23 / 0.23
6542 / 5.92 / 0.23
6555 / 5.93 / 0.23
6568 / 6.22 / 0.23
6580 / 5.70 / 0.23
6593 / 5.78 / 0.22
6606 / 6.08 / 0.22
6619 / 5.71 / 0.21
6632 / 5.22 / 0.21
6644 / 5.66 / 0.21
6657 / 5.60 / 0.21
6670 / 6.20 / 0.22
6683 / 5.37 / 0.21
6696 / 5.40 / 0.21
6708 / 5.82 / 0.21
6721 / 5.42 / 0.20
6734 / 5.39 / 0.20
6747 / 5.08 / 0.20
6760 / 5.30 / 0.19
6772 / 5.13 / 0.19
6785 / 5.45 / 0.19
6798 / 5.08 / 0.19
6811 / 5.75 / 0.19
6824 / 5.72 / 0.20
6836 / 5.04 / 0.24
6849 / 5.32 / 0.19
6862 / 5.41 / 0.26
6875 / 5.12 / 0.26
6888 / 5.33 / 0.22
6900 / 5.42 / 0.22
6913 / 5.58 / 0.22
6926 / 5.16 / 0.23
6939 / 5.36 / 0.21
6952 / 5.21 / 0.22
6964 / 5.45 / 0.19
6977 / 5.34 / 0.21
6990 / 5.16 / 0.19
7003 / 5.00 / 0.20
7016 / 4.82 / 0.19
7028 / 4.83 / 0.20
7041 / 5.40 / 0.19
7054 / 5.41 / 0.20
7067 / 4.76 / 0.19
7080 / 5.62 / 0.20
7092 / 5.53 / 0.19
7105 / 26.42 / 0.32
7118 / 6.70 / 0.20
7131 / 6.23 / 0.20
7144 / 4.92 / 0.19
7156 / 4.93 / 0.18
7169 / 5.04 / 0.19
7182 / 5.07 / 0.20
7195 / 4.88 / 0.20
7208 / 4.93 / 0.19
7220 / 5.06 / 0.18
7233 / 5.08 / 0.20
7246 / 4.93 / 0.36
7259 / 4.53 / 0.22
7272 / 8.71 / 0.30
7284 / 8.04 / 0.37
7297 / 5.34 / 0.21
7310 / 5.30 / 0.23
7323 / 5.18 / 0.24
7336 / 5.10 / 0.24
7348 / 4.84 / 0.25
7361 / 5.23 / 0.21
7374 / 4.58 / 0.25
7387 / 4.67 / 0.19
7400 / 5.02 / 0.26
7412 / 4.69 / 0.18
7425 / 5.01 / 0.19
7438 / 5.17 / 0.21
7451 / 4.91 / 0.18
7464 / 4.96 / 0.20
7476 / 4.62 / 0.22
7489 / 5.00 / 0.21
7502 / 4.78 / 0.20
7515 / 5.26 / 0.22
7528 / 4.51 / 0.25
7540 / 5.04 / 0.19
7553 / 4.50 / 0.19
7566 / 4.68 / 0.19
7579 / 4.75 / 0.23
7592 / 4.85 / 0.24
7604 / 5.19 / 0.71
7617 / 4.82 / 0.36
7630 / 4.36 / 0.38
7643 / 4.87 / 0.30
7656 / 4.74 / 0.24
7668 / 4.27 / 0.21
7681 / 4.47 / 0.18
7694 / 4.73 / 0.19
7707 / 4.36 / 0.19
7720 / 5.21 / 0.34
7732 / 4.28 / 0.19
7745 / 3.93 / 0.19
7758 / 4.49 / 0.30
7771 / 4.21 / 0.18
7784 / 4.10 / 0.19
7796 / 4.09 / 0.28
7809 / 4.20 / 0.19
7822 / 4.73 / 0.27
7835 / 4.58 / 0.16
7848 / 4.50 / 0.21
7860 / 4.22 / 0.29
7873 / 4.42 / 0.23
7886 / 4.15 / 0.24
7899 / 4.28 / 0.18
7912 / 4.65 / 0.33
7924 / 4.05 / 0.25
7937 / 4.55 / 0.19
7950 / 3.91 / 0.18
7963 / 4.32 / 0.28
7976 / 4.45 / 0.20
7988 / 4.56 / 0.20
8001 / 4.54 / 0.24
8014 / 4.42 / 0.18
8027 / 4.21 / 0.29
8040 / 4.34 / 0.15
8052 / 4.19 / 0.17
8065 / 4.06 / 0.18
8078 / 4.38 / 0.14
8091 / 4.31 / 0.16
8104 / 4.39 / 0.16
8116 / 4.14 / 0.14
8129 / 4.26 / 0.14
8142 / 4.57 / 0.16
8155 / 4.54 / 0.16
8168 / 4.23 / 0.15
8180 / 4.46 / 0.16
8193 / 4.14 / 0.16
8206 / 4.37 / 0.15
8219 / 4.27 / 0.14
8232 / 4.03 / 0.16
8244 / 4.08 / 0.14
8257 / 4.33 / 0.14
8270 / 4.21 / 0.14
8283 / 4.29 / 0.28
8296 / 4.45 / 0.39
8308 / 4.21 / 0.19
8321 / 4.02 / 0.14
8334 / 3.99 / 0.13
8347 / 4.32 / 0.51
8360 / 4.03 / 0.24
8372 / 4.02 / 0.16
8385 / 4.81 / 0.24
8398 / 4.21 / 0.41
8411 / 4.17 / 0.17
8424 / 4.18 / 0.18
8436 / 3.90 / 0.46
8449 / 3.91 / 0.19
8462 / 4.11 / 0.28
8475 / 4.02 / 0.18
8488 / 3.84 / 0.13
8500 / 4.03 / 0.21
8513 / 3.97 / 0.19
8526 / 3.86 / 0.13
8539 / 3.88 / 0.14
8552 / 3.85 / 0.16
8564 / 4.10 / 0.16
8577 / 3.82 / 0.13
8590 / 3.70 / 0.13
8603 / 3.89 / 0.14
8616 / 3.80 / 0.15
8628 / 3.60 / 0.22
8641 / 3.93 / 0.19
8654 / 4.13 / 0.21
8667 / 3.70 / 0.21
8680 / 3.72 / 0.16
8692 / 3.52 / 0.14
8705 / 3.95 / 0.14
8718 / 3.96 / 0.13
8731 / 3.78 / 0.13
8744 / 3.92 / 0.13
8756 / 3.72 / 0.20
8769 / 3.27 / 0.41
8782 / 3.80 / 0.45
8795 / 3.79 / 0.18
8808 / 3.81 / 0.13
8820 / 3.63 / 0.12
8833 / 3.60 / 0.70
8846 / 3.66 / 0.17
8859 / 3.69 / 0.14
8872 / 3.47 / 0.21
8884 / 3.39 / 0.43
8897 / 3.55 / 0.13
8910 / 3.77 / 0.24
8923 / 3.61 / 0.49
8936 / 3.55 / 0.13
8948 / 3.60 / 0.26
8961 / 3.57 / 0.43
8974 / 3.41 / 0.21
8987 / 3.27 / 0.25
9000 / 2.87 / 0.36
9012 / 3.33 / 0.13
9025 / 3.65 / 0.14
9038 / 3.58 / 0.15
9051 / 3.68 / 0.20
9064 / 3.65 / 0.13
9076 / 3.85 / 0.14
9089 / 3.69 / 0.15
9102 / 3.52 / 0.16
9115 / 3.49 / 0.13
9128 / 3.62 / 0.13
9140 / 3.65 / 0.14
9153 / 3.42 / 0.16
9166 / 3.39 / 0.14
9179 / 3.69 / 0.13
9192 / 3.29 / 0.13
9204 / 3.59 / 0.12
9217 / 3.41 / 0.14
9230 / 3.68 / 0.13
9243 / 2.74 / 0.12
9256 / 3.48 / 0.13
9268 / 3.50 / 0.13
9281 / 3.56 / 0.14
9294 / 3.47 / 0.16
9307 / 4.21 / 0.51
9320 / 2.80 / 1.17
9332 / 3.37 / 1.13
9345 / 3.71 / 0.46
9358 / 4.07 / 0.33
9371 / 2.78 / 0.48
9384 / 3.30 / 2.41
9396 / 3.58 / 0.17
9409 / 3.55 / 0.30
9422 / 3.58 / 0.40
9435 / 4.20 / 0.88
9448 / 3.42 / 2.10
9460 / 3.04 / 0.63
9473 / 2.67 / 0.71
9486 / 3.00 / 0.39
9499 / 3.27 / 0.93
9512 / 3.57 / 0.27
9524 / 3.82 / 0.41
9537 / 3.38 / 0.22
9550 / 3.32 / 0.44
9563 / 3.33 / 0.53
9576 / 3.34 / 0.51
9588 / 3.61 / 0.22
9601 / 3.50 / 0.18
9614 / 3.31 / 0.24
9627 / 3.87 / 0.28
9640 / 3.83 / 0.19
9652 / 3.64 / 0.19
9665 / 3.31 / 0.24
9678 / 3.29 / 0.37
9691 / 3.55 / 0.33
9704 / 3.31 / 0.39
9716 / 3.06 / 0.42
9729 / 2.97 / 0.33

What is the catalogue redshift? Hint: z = 0.082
